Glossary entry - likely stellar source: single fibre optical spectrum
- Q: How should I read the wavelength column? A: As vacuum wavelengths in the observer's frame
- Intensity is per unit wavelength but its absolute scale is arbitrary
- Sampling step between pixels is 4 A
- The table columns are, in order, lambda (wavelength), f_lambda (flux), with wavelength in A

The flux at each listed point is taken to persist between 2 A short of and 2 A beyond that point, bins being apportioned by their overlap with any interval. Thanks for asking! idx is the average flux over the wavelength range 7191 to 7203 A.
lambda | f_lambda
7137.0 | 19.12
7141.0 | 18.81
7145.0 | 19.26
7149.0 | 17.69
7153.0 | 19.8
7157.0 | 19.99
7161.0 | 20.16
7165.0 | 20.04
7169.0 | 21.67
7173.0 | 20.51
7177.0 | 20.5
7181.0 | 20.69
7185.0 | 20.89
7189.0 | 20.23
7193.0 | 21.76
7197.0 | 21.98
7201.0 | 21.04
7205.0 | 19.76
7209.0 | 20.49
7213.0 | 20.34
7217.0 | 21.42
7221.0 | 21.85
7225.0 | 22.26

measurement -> 21.6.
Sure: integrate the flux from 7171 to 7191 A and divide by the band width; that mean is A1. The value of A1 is 20.6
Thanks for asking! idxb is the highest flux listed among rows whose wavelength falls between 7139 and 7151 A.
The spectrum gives 19.26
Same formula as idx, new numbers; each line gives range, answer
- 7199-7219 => 20.6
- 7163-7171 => 20.9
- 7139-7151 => 18.6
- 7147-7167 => 19.5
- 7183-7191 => 20.6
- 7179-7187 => 20.8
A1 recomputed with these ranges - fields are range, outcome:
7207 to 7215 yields 20.4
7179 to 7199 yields 21.1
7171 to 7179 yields 20.5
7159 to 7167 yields 20.1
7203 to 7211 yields 20.1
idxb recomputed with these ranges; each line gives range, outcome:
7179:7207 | 21.98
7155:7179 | 21.67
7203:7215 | 20.49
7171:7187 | 20.89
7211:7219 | 21.42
